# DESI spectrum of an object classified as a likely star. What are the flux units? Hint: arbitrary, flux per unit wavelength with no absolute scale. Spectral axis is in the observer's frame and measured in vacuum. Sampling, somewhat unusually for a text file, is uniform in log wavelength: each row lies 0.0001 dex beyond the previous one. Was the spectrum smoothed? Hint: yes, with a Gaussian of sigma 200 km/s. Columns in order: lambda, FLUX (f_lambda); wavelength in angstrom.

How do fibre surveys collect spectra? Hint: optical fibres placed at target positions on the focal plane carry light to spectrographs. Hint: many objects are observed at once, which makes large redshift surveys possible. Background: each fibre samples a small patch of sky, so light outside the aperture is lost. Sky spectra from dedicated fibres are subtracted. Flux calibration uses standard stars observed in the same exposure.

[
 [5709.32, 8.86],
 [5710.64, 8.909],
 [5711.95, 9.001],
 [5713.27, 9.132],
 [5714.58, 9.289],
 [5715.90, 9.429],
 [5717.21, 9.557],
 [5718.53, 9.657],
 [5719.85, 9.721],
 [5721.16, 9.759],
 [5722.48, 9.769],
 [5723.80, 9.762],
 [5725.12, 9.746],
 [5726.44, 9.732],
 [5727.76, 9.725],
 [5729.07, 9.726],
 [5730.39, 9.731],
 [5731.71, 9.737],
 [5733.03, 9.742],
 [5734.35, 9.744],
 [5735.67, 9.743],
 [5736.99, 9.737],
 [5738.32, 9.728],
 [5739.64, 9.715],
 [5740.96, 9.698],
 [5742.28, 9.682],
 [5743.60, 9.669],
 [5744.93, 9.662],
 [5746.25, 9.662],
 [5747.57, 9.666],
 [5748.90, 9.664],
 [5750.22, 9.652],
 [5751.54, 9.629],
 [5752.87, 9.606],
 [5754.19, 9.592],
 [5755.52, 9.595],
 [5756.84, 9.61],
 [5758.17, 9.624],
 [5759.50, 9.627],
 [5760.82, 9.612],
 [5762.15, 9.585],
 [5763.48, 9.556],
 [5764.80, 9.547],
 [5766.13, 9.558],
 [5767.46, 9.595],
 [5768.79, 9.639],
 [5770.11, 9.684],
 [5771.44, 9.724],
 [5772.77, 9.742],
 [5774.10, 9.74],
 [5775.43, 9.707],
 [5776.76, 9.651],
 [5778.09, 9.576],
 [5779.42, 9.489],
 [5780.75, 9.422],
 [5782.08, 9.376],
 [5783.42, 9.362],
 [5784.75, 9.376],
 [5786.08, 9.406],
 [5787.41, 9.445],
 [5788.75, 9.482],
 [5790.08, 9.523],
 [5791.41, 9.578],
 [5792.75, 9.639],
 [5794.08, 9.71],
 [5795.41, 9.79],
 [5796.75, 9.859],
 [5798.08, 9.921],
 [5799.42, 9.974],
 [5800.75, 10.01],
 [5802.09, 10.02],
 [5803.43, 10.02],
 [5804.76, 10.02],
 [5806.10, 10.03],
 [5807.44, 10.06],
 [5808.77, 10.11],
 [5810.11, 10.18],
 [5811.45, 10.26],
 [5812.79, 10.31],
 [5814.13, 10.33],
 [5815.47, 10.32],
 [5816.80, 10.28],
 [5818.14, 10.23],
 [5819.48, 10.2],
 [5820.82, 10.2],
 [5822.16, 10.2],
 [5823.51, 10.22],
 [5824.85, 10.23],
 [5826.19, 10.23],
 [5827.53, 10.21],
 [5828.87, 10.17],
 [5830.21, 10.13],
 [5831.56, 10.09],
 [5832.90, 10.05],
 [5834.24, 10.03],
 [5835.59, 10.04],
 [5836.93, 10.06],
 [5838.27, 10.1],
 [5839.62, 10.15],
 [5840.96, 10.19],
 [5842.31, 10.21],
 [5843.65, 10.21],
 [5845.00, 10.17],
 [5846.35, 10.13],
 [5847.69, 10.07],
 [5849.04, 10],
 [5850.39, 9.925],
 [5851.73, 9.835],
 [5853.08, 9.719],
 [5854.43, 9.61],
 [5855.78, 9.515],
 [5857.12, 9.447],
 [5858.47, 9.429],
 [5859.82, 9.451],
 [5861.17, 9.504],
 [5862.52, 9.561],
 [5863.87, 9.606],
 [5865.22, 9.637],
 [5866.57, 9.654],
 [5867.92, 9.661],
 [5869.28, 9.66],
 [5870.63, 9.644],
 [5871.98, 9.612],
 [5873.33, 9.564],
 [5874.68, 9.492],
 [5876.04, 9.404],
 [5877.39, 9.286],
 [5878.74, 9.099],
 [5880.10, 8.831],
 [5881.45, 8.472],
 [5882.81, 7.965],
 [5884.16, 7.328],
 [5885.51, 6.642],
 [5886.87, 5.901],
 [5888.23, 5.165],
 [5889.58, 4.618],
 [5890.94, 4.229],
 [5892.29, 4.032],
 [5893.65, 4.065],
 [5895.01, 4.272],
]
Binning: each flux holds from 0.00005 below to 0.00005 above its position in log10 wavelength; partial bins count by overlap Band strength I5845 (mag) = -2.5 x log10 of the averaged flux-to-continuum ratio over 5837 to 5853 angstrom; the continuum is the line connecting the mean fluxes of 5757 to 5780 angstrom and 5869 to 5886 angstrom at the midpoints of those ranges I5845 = -0.11 mag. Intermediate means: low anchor 9.63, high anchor 8.86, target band 10.1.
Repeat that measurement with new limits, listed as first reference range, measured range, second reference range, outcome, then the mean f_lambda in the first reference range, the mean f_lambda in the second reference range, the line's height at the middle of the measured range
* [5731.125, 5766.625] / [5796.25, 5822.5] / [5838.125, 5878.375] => -0.047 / 9.65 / 9.74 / 9.7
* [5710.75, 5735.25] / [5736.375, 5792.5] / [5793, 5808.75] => 0.021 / 9.6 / 9.95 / 9.79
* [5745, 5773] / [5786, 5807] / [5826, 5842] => 0.010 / 9.63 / 10.1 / 9.87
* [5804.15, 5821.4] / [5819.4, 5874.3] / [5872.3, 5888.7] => -0.085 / 10.2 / 8.16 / 9.17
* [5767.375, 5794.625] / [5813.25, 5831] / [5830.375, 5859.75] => -0.045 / 9.56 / 9.94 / 9.81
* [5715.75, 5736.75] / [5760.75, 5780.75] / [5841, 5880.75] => 0.009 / 9.72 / 9.66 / 9.7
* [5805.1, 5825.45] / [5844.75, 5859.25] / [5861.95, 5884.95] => -0.026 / 10.2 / 9.19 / 9.56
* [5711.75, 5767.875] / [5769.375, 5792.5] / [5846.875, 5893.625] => -0.029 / 9.63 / 8.57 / 9.3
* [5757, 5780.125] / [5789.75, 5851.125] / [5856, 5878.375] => -0.055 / 9.63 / 9.53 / 9.58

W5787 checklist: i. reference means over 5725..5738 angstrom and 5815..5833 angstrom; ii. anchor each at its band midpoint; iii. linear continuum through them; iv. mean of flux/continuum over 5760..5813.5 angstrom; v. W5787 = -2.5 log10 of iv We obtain 0.03 mag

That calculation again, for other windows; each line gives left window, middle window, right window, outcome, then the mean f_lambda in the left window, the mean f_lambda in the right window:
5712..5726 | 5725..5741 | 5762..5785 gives -0.02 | 9.56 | 9.58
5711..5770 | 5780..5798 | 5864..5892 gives -0.05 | 9.63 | 8.16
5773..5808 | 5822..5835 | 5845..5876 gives -0.05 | 9.7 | 9.67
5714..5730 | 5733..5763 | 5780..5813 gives 0.01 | 9.66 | 9.79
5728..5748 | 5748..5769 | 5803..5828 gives 0.03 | 9.71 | 10.2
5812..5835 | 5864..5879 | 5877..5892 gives -0.24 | 10.2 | 6.93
